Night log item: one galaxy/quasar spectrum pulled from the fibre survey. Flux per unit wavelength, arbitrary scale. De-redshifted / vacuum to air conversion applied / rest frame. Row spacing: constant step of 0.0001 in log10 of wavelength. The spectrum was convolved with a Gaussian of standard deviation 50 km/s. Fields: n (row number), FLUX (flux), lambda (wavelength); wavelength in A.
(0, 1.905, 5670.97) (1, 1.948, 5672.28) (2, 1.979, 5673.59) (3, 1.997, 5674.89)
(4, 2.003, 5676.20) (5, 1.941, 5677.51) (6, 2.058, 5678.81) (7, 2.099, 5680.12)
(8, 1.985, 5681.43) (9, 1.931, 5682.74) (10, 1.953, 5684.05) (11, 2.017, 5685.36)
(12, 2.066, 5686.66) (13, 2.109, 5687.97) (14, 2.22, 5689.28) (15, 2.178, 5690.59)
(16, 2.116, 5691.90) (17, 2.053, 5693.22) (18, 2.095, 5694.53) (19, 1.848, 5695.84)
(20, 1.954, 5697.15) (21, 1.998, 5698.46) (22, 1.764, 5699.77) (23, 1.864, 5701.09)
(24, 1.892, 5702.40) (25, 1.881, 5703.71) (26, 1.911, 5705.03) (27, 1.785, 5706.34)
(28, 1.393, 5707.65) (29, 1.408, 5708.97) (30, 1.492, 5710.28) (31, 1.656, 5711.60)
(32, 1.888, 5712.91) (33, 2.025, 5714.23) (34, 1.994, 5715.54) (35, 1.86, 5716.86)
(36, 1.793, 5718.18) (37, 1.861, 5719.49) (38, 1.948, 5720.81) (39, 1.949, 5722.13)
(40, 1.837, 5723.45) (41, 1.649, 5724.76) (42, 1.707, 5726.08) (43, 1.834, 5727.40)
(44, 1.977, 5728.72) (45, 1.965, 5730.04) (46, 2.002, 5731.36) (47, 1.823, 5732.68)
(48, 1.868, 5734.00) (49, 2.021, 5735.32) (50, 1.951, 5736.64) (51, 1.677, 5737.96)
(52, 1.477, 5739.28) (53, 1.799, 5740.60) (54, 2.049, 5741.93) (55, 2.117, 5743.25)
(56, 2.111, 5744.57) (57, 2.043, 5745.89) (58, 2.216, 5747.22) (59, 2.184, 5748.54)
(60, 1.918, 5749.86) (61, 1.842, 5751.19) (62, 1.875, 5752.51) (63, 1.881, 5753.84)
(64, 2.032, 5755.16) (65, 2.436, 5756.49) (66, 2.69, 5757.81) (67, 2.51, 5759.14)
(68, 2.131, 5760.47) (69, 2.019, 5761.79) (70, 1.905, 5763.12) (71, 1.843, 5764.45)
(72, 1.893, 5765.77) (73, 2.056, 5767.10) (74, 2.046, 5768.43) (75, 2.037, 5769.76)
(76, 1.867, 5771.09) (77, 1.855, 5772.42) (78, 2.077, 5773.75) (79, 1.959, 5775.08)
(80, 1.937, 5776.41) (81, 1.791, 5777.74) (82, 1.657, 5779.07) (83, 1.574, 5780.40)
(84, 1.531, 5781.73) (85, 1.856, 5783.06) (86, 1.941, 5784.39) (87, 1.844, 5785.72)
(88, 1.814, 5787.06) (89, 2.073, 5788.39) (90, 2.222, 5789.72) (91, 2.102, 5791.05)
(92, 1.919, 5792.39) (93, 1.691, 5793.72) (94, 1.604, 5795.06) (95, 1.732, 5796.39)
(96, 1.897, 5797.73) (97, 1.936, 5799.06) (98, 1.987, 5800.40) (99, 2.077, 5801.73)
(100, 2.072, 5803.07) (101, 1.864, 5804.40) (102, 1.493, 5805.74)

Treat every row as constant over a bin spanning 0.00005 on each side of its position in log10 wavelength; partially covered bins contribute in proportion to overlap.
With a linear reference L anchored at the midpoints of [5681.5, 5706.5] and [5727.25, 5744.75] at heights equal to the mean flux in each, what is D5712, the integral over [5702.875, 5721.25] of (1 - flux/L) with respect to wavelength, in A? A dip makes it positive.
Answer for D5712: 1.6 A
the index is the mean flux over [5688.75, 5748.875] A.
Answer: 1.89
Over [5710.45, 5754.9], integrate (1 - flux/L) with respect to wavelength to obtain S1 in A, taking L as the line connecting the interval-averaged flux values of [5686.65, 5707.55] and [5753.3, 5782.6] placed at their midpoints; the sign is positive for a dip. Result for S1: 1.7 A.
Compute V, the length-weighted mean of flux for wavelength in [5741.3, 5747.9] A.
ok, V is 2.11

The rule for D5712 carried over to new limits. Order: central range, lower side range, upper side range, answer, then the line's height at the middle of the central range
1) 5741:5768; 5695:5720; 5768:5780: -3.02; 1.87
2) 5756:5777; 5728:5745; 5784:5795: -1.70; 1.92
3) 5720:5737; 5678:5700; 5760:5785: 0.69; 1.97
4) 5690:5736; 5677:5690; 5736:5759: 3.85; 2.04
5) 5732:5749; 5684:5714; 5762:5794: -0.44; 1.9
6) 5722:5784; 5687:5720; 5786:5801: -1.69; 1.89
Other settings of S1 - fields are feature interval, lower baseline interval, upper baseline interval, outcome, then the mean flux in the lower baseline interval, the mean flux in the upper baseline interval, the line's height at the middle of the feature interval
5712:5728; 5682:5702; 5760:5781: 0.95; 2.01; 1.91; 1.98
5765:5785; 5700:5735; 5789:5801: 0.07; 1.82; 1.9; 1.88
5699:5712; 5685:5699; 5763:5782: 2.07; 2.06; 1.87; 2.03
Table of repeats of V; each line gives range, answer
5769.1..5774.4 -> 1.96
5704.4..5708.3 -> 1.7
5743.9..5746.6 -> 2.08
